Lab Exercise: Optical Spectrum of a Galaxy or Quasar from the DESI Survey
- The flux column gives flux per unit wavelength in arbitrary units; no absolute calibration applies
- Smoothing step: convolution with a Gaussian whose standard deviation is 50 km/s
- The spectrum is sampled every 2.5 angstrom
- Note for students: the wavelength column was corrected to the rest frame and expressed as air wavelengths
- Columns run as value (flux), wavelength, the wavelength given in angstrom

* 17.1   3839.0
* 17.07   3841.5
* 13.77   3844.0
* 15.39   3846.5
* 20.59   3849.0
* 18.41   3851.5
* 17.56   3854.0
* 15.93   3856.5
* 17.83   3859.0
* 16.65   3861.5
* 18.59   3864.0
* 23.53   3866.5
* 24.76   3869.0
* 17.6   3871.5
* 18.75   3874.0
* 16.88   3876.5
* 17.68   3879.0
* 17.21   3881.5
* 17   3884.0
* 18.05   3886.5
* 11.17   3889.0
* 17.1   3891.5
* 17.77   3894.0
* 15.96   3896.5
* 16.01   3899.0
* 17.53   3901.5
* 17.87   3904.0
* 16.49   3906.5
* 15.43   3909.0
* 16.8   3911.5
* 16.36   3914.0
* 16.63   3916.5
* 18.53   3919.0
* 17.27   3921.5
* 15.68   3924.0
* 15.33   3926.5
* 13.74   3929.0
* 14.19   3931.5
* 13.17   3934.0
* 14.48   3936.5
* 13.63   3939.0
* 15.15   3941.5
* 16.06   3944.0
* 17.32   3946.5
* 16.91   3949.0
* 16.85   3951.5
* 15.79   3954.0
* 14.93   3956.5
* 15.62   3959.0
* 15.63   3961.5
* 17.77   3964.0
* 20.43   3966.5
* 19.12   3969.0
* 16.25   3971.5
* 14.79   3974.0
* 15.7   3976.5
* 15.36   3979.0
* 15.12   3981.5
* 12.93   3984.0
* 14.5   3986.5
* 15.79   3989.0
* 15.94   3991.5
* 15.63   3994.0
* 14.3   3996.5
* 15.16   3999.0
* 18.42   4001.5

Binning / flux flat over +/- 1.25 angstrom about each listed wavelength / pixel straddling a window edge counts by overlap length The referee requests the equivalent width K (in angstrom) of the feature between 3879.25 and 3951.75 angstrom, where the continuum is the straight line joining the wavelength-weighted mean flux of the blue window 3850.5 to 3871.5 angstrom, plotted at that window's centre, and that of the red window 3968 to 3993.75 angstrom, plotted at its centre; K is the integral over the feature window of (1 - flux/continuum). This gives 5.7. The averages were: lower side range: 19.1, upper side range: 15.5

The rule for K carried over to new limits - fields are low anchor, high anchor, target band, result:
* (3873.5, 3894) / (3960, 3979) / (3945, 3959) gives 0.5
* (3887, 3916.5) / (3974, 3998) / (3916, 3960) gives 0.4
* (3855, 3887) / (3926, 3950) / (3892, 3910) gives 0.2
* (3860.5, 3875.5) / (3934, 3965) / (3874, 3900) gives 3.3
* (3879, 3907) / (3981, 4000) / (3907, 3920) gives -0.4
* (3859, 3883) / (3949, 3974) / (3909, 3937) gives 3.3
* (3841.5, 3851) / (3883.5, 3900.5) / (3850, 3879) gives -3.9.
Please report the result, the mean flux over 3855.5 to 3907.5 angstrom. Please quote 17.6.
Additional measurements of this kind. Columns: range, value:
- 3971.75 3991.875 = 15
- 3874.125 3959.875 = 16.1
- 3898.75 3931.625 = 16.4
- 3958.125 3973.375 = 17.4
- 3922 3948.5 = 15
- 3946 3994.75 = 16.1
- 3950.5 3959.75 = 15.8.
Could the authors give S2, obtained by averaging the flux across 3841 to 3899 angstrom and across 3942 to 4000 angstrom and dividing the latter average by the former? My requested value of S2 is 0.9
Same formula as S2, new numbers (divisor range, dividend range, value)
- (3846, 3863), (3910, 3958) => 0.89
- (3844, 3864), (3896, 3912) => 0.96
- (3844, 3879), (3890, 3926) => 0.91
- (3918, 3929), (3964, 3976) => 1.07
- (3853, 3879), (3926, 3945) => 0.77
